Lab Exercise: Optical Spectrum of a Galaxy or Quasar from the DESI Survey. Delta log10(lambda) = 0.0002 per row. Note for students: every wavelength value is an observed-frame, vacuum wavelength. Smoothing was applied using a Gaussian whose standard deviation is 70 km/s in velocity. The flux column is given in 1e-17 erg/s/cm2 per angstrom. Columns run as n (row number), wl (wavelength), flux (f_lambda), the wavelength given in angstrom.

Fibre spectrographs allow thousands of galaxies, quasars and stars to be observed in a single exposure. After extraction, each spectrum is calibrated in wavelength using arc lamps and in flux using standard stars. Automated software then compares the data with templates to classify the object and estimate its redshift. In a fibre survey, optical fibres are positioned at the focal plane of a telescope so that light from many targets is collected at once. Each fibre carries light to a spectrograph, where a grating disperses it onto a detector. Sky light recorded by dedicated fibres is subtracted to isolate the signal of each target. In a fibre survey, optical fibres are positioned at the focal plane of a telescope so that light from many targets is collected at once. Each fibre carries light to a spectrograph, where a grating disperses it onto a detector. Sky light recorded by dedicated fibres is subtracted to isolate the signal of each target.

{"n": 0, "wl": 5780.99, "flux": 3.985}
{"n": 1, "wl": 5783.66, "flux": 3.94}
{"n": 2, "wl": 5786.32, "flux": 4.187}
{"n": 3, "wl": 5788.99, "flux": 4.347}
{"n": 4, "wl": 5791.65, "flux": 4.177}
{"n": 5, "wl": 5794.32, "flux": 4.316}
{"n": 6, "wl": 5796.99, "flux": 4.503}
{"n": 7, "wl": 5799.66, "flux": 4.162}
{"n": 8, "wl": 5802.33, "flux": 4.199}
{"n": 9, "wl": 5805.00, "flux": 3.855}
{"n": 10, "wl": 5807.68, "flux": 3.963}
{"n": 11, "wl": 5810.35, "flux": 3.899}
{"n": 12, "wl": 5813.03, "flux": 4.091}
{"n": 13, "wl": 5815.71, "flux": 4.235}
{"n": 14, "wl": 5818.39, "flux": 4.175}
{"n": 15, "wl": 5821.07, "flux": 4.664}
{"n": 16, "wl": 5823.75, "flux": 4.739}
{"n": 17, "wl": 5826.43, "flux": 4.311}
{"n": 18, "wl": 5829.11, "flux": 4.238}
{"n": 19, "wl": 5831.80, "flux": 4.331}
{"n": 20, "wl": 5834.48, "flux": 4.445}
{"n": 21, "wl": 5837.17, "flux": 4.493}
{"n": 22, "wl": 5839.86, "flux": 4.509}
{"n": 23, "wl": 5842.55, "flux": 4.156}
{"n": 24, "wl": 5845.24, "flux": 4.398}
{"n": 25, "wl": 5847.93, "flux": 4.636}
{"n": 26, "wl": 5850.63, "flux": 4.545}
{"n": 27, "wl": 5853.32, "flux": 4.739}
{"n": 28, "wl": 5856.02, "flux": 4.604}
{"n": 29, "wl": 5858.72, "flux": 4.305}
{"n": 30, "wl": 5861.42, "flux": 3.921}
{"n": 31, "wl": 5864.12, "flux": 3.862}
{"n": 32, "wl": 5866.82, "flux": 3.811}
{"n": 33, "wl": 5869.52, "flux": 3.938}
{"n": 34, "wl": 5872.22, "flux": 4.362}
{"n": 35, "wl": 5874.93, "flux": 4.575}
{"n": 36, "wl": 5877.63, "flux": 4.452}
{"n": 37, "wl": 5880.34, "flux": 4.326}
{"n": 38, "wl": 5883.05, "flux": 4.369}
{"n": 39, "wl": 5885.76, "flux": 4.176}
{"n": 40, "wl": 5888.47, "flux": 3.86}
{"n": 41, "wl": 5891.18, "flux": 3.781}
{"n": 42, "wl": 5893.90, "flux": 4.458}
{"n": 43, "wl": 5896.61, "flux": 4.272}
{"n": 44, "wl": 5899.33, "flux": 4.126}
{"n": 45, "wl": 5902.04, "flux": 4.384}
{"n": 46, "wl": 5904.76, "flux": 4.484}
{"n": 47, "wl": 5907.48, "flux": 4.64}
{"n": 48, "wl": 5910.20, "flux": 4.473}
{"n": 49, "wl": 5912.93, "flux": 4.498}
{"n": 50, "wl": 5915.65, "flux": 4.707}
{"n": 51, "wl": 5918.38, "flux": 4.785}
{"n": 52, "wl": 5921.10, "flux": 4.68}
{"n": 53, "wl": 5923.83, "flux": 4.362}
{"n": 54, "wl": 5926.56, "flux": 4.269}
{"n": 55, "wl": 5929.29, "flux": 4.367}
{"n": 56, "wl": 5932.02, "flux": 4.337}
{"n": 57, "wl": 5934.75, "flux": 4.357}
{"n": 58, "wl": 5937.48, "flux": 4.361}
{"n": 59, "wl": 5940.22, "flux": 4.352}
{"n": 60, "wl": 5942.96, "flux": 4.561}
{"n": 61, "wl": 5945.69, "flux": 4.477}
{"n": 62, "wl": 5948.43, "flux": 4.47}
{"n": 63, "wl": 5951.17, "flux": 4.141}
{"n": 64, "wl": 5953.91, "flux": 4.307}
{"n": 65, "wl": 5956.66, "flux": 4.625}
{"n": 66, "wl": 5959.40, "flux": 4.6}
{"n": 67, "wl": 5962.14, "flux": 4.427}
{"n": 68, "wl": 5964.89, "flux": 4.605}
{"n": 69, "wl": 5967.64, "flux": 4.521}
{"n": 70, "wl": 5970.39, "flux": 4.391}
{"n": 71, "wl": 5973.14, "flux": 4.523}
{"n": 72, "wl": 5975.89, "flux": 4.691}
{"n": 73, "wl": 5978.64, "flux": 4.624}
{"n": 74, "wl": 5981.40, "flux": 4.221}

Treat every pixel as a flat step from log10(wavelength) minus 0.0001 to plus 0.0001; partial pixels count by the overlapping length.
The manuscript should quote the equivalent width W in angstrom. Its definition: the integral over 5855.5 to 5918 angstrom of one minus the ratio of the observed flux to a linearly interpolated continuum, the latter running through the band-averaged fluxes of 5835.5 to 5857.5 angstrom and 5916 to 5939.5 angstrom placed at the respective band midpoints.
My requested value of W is 2.73 angstrom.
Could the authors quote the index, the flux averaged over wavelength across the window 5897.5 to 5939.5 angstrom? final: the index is 4.45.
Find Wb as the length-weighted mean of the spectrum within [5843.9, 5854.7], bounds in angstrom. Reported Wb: 4.58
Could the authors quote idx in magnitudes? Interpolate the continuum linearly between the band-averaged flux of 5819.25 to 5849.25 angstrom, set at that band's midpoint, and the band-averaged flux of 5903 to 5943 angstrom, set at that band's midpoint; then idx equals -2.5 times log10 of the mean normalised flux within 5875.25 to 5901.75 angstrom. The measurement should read 0.060 mag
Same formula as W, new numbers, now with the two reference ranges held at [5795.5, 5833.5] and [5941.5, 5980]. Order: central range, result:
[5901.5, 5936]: -0.5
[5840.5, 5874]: 0.3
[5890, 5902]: 0.5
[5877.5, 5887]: 0.1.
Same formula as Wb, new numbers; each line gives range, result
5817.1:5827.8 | 4.48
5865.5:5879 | 4.23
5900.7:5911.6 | 4.49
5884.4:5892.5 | 3.94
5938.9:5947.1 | 4.47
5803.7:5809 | 3.9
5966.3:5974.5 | 4.48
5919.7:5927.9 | 4.44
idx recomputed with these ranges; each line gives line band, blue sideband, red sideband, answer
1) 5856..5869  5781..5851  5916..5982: 0.08 mag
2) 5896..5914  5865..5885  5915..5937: -0.01 mag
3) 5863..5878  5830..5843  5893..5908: 0.06 mag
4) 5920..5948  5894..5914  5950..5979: 0.01 mag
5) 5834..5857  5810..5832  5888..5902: -0.06 mag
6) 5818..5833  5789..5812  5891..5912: -0.06 mag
